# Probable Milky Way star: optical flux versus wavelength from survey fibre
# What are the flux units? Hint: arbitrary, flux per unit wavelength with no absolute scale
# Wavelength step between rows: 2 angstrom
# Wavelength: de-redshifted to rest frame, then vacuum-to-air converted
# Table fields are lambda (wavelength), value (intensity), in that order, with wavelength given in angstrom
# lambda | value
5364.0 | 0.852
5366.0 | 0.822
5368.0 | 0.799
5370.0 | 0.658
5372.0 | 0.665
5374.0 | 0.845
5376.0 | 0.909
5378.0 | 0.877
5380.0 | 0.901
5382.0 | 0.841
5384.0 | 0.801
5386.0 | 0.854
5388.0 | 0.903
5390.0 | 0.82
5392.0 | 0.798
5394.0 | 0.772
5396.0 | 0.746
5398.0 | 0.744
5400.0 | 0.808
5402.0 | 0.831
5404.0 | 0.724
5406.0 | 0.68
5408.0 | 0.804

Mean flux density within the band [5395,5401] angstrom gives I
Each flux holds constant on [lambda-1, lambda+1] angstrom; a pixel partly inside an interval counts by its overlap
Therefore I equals 0.766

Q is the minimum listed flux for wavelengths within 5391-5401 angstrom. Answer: 0.744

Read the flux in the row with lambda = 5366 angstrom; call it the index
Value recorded 0.822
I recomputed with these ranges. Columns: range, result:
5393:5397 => 0.759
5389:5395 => 0.797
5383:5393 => 0.835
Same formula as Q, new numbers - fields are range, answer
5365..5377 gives 0.658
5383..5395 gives 0.772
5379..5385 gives 0.801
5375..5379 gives 0.877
